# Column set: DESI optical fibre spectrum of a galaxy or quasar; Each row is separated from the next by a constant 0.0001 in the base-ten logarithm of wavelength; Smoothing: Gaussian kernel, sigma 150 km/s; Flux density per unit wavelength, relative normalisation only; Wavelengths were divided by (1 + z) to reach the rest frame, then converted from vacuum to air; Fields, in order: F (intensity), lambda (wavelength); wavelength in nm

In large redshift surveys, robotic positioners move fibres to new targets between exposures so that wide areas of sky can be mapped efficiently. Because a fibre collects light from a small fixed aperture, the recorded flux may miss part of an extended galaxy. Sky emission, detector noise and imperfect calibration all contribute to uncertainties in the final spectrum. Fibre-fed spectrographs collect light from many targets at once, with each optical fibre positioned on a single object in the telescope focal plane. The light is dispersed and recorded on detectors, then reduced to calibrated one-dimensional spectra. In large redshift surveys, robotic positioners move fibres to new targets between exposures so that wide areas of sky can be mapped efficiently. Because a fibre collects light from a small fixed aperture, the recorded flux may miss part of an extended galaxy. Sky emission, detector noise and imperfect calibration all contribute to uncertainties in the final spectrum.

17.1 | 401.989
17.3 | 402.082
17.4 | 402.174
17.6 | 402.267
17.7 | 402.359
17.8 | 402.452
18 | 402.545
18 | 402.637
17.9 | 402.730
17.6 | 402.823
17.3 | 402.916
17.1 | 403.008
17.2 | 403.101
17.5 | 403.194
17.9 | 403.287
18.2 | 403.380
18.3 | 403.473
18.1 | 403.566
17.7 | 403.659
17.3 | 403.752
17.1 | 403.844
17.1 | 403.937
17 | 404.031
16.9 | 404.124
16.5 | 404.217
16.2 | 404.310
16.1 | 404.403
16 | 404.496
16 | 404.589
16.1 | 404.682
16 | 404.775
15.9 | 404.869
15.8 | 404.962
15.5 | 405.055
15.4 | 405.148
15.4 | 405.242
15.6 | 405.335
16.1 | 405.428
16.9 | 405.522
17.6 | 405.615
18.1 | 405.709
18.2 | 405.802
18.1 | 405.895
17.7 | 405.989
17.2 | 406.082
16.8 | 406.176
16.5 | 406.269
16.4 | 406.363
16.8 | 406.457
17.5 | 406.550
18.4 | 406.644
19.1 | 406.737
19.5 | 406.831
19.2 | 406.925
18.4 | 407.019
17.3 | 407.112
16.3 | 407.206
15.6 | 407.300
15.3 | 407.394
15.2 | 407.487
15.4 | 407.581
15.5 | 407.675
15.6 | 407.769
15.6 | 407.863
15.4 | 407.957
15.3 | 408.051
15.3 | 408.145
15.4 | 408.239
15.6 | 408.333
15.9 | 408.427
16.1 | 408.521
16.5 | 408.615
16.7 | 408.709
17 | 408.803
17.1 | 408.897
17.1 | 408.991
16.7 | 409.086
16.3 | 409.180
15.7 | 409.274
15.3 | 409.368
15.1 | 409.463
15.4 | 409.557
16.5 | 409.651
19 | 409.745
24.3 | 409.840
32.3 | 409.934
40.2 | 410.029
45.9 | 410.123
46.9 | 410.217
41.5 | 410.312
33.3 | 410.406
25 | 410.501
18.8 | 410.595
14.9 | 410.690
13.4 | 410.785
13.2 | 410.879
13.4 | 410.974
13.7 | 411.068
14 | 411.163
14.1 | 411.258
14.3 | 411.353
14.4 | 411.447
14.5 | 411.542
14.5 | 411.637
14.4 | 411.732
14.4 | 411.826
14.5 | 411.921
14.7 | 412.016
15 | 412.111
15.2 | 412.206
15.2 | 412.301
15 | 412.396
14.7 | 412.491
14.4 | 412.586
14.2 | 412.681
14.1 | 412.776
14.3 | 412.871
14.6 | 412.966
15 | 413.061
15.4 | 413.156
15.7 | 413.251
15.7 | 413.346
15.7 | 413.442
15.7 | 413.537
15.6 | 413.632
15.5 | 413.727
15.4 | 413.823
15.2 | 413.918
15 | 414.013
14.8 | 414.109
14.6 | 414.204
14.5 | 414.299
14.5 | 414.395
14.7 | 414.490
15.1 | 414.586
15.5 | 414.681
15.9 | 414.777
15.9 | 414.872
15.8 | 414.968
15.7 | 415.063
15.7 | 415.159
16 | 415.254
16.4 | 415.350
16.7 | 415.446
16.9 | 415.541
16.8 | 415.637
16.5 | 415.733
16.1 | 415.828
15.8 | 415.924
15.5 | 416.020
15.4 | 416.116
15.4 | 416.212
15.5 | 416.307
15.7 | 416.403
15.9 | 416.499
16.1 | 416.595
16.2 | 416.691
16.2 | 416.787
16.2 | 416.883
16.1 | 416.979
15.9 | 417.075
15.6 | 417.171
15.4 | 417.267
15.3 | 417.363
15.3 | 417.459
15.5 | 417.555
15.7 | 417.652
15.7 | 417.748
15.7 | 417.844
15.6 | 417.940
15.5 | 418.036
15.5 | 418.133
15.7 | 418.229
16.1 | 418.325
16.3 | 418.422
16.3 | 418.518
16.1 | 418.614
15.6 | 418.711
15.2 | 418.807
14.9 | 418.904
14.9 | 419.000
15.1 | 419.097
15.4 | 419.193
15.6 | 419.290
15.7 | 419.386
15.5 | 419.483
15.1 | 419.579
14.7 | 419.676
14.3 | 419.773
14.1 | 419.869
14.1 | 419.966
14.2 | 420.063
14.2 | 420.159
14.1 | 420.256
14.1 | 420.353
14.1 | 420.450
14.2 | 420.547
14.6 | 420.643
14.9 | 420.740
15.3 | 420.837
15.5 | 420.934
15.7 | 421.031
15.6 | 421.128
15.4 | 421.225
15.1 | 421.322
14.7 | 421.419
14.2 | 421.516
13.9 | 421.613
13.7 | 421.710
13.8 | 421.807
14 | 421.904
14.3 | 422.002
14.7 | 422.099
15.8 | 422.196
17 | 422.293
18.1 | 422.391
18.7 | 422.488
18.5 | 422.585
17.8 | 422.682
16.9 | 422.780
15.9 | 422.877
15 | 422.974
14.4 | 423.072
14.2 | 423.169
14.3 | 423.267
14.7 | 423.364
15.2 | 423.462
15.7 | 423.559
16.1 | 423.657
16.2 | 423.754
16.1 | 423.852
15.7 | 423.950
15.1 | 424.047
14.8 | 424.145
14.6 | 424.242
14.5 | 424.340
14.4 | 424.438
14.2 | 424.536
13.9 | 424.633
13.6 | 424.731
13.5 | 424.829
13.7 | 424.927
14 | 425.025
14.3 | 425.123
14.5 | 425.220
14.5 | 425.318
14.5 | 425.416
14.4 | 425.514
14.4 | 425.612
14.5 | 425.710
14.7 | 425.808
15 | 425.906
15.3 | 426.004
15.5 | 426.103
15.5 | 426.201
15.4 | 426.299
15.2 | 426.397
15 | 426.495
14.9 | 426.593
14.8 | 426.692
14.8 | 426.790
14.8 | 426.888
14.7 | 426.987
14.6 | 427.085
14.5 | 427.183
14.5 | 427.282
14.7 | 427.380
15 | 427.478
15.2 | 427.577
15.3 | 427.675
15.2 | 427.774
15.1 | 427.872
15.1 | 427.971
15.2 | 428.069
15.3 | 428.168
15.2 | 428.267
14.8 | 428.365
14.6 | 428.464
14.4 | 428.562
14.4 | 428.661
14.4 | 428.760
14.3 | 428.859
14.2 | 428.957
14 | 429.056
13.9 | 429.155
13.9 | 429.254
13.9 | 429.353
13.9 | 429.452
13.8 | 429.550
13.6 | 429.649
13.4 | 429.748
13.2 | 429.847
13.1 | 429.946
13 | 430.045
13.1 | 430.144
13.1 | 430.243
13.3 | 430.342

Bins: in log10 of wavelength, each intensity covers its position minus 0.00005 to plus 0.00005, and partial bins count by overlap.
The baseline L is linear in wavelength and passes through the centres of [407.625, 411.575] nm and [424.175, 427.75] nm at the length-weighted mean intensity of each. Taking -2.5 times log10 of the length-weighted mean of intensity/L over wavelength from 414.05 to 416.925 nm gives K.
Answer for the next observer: 0.13 mag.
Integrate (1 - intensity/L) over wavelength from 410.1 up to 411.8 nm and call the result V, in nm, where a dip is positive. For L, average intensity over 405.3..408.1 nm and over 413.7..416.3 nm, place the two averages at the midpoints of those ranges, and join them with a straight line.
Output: -0.461 nm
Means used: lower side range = 16.9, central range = 20.7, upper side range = 15.6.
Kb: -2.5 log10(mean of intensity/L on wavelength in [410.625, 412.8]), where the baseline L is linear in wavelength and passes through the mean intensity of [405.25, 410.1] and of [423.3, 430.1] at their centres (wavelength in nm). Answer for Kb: 0.18 mag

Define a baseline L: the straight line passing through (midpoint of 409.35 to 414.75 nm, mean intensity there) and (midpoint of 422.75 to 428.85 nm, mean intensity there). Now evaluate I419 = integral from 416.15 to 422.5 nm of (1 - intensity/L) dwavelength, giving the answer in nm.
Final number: 0.39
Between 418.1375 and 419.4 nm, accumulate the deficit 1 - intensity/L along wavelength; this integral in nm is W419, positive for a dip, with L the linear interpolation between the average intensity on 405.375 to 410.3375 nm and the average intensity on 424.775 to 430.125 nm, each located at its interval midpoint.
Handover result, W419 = 0.07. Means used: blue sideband 19.1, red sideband 14.5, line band 15.6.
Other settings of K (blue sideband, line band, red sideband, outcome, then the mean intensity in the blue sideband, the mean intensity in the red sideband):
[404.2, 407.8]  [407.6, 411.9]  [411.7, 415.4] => -0.198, 16.7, 15.1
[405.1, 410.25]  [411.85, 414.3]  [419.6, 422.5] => 0.137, 18.5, 14.9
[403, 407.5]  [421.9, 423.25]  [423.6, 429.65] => -0.069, 17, 14.7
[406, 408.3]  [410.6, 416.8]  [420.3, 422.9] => 0.063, 16.6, 15.4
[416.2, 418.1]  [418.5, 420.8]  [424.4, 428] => 0.042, 15.7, 14.7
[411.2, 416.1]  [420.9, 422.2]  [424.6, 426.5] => 0.006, 15.2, 14.6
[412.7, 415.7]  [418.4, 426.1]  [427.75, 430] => -0.017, 15.4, 14.3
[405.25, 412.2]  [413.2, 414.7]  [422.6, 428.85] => 0.137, 18.3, 14.9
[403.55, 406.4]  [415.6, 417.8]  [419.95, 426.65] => -0.015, 16.7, 15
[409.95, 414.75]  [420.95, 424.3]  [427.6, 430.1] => 0.009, 17.8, 14.3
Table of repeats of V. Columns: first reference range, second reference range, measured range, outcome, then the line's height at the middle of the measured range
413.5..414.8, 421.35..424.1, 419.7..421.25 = 0.08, 15.4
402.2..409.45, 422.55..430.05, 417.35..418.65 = -0.01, 15.6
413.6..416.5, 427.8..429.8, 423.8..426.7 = 0.00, 14.7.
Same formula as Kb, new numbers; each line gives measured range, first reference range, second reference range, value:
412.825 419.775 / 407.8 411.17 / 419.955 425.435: 0.13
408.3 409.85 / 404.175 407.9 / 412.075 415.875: -0.03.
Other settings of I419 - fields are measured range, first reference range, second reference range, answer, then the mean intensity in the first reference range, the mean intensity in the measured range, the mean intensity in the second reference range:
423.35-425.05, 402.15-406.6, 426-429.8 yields 0.03 nm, 17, 14.8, 14.7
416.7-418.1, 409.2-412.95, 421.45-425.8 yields 0.11 nm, 19.2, 15.7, 15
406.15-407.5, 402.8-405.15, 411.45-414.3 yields -0.09 nm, 16.9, 17.3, 14.9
